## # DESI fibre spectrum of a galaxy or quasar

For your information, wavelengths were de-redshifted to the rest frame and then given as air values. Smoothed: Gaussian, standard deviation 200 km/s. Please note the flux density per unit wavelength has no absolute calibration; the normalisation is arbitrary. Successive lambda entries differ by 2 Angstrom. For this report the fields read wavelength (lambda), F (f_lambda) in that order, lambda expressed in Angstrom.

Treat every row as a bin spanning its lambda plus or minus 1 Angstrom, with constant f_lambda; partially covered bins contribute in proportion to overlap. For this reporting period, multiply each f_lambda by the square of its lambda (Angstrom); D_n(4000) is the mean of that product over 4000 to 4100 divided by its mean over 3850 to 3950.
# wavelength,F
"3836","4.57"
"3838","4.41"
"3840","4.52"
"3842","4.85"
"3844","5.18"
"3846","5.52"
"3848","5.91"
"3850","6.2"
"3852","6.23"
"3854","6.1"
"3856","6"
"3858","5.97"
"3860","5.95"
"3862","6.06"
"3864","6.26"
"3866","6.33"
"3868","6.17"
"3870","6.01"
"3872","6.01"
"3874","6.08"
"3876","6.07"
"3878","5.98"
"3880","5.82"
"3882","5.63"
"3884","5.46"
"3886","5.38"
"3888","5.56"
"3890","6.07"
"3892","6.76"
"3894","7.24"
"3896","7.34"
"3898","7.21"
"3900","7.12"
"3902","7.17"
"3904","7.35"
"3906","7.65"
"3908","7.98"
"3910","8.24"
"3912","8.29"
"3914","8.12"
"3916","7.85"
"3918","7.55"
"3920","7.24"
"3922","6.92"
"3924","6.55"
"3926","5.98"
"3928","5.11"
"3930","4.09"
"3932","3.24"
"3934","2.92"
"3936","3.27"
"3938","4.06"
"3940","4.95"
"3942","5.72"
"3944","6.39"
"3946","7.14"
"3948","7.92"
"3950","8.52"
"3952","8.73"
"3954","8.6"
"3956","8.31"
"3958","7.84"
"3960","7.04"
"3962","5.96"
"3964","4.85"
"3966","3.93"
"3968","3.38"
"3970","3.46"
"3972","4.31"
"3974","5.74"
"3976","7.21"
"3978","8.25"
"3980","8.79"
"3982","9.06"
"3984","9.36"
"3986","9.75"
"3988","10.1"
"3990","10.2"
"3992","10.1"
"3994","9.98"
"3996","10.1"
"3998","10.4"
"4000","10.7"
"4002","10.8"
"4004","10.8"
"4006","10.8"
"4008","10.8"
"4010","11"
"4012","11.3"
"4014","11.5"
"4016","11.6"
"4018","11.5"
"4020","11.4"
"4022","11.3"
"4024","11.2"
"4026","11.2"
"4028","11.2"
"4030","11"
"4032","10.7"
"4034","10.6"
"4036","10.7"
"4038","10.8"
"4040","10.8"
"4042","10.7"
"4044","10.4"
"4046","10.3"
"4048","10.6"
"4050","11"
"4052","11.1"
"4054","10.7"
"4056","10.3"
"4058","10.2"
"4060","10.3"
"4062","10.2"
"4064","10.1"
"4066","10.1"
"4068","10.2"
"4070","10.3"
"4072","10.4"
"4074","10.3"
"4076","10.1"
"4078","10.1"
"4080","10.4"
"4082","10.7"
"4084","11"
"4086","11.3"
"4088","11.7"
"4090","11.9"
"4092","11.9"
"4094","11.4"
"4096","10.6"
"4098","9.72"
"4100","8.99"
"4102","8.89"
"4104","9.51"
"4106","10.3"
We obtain 1.9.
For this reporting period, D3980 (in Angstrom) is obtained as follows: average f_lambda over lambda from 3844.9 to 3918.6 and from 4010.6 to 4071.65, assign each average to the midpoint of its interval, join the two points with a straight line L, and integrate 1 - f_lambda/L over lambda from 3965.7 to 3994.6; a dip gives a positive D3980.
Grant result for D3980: 5.0 Angstrom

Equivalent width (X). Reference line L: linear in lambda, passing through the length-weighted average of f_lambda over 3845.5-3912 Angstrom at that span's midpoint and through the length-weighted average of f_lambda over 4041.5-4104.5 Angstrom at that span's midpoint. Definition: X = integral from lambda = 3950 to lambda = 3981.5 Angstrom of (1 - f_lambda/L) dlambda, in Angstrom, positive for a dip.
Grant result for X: 6.5 Angstrom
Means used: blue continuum 6.42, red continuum 10.5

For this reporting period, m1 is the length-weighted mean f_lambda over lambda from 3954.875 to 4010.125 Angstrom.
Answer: 8.28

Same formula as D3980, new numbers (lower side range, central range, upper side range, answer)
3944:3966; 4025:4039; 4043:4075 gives -1.9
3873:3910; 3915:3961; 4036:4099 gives 8.0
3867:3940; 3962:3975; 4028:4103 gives 5.8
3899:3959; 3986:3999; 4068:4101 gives -2.8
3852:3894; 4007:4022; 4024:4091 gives -2.7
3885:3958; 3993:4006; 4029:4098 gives -2.4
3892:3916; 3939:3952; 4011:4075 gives 2.5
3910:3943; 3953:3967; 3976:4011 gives 2.1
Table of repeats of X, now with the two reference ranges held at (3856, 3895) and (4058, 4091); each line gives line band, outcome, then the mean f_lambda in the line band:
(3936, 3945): 3.0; 5.06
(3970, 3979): 2.4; 6.05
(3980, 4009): -4.7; 10.2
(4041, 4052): -0.8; 10.6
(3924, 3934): 3.6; 4.63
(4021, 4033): -2.1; 11.1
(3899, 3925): -2.6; 7.54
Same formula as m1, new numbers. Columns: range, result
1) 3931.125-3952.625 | 5.68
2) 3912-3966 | 6.33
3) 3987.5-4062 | 10.8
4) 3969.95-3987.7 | 7.64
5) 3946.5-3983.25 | 6.79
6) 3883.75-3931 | 6.86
